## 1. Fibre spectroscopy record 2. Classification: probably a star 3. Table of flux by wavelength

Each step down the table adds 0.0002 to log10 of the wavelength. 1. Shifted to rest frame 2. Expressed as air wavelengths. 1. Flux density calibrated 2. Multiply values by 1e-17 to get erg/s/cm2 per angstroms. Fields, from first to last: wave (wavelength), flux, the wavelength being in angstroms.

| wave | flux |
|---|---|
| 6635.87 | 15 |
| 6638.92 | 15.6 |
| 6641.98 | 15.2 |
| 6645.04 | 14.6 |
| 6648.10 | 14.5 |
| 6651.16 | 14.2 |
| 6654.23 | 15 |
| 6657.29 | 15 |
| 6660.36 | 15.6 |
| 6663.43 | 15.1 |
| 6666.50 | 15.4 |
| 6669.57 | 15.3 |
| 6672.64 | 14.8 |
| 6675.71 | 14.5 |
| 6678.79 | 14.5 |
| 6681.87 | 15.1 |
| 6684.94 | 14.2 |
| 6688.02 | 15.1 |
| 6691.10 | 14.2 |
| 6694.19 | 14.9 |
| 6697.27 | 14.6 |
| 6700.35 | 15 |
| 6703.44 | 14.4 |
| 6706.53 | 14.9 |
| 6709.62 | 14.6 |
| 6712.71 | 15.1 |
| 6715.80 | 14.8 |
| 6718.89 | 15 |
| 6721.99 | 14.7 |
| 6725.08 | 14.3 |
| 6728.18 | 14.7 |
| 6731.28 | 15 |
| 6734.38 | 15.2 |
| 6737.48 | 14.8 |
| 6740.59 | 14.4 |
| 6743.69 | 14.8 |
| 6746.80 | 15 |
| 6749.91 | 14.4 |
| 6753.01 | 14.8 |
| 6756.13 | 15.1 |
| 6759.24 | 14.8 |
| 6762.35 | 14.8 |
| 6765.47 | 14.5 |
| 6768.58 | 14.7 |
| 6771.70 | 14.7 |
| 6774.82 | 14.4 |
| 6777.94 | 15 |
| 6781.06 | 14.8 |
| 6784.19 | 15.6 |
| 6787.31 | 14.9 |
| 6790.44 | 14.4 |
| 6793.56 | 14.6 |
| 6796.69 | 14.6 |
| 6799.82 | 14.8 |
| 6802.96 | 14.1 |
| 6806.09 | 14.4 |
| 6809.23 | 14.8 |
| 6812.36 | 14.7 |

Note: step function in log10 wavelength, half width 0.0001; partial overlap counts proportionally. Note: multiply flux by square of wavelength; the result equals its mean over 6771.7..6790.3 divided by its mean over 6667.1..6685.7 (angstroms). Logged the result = 1.04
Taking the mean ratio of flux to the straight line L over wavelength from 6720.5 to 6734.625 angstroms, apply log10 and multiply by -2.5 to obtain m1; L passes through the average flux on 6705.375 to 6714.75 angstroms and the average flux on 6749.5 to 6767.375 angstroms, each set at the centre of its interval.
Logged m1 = 0.01 mag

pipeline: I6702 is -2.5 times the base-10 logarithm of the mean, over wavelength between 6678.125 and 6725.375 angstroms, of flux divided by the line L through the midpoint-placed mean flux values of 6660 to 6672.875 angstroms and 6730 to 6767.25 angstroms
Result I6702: 0.02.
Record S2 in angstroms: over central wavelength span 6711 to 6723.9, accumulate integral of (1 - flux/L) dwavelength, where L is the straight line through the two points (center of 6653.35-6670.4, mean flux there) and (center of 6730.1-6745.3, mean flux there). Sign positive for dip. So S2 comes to 0.1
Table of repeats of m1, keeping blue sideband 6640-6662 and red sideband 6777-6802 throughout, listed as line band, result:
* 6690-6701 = 0.014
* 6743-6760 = 0.001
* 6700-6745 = 0.005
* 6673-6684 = 0.013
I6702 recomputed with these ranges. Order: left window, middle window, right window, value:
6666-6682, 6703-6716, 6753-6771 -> 0.00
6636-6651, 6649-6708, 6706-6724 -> 0.00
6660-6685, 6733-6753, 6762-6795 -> 0.00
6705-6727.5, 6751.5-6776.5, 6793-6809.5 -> -0.01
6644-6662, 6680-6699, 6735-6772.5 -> 0.01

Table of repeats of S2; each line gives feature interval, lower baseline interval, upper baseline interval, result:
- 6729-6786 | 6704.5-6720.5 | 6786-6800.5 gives -0.3 angstroms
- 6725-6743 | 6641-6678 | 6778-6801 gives 0.1 angstroms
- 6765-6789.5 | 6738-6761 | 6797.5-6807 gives -0.4 angstroms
